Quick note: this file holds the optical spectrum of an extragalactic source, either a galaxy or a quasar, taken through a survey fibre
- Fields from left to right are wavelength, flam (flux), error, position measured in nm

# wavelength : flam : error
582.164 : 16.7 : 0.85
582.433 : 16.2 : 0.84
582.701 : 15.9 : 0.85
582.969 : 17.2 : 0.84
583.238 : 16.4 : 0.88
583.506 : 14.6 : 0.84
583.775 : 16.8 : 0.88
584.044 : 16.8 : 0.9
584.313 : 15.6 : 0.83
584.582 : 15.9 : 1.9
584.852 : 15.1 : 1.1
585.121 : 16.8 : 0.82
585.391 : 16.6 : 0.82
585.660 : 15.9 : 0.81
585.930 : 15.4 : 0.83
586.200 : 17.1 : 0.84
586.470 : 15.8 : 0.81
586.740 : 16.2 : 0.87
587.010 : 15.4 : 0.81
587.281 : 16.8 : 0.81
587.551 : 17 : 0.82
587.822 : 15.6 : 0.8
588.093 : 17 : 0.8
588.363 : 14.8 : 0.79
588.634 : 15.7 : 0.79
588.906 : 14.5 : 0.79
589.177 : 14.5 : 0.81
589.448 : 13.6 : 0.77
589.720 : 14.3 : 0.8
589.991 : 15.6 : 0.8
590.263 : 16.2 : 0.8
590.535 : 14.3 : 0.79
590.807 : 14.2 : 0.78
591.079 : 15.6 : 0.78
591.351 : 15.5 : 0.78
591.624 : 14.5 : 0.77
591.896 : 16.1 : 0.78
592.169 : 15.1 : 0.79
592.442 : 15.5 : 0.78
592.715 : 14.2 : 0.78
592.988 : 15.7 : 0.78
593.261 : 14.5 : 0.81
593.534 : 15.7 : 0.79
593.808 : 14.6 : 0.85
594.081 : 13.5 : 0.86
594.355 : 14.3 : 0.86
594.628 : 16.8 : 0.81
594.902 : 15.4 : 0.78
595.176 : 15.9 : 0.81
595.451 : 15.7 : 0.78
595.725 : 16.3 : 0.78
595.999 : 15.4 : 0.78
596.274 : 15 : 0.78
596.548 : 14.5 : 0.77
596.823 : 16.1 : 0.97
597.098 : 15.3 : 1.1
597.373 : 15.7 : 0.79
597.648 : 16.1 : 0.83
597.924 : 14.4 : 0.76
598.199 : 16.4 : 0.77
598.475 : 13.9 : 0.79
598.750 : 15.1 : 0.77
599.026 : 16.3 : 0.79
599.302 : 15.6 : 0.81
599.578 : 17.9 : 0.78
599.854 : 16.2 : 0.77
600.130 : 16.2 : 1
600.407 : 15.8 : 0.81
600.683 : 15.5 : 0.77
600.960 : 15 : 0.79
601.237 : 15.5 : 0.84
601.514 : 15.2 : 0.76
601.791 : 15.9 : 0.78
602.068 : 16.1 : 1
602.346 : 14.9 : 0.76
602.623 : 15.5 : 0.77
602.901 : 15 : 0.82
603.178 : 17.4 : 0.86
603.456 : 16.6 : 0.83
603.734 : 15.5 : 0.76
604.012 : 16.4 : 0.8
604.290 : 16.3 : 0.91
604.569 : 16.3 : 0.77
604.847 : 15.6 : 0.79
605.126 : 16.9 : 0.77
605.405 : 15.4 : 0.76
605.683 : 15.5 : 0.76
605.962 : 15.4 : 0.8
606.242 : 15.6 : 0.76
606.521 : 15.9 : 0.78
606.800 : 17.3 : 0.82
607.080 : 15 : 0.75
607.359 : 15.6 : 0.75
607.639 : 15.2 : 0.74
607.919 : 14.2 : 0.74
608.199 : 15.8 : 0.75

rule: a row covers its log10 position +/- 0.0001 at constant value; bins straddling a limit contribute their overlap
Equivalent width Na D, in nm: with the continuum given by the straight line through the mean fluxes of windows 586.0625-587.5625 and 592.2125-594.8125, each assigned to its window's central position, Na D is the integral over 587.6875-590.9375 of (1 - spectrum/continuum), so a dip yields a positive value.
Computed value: 0.166 nm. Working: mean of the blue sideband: 16.3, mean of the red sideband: 15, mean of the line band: 15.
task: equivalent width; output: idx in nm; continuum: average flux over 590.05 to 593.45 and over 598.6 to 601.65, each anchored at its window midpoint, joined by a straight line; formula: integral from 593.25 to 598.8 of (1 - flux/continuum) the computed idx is 0.07 nm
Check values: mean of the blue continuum 15.1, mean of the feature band 15.3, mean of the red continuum 15.8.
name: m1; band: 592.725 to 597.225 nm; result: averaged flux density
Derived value 15.3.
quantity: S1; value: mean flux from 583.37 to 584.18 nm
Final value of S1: 16.1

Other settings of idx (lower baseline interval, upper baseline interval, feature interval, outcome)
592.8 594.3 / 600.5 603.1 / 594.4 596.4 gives -0.11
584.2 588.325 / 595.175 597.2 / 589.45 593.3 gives 0.18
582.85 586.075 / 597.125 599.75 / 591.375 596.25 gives 0.18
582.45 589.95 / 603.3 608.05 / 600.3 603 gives 0.06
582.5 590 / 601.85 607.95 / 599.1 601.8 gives -0.01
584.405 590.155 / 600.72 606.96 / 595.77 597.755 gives 0.04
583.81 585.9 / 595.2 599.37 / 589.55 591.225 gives 0.09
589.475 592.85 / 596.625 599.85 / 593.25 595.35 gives 0.03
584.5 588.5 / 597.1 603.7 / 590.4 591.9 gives 0.10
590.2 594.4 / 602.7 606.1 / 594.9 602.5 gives -0.05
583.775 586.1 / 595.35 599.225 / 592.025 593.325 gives 0.05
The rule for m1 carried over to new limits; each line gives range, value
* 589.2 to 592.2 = 15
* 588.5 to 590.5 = 14.9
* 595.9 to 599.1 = 15.3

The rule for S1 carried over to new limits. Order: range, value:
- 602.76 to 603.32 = 16.2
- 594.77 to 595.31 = 15.7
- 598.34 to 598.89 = 14.5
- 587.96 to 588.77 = 15.8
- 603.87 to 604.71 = 16.3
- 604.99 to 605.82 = 15.9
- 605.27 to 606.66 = 15.6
